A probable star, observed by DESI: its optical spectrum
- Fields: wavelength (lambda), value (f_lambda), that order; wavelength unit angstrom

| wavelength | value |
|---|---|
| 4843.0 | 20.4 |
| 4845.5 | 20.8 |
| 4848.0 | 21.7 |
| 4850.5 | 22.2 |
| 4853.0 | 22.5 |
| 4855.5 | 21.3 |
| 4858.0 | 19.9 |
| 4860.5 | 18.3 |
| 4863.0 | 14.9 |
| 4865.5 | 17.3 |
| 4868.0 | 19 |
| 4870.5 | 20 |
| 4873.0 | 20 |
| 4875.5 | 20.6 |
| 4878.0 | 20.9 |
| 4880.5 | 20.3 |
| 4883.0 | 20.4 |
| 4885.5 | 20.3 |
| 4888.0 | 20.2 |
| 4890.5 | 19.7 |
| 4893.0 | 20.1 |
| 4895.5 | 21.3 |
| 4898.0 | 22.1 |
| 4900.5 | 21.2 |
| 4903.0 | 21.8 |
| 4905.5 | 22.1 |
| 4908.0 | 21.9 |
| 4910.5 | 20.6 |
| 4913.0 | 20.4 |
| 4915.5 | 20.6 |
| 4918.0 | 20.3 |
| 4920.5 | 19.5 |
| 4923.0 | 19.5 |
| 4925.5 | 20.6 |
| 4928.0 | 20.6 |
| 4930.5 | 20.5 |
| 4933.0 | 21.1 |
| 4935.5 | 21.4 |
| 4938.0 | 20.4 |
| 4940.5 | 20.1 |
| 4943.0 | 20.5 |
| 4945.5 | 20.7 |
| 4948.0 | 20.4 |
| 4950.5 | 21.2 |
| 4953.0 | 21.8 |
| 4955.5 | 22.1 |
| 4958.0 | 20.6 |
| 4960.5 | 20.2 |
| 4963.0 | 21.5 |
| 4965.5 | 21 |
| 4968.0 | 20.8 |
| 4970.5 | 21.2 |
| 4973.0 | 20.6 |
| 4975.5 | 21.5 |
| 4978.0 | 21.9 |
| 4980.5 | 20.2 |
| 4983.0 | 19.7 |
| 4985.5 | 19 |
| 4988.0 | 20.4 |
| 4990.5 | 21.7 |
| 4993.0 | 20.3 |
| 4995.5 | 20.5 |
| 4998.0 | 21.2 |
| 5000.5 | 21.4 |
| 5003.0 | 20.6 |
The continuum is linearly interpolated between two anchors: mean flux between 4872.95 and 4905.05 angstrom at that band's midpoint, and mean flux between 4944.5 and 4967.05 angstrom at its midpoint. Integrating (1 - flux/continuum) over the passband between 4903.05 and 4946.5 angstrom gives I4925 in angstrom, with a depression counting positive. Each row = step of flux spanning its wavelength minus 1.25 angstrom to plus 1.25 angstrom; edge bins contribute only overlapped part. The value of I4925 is 0.5 angstrom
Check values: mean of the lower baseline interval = 20.7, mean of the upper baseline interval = 21.1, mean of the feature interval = 20.7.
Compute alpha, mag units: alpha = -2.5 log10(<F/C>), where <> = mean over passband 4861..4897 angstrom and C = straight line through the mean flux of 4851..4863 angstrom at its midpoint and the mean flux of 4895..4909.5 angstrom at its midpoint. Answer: 0.07 mag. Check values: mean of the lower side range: 20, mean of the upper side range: 21.7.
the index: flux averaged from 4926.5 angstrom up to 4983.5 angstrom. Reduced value 20.9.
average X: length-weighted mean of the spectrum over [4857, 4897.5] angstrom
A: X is 19.6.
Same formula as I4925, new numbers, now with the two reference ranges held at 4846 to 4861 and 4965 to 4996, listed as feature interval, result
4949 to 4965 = -0.4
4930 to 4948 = 0.1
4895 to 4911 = -0.5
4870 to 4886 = 0.5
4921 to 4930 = 0.3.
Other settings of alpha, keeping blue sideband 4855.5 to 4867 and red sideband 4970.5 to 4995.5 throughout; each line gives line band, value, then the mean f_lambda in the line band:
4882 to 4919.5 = -0.11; 20.9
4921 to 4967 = -0.05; 20.8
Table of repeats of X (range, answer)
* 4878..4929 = 20.7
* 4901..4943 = 20.7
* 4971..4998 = 20.6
